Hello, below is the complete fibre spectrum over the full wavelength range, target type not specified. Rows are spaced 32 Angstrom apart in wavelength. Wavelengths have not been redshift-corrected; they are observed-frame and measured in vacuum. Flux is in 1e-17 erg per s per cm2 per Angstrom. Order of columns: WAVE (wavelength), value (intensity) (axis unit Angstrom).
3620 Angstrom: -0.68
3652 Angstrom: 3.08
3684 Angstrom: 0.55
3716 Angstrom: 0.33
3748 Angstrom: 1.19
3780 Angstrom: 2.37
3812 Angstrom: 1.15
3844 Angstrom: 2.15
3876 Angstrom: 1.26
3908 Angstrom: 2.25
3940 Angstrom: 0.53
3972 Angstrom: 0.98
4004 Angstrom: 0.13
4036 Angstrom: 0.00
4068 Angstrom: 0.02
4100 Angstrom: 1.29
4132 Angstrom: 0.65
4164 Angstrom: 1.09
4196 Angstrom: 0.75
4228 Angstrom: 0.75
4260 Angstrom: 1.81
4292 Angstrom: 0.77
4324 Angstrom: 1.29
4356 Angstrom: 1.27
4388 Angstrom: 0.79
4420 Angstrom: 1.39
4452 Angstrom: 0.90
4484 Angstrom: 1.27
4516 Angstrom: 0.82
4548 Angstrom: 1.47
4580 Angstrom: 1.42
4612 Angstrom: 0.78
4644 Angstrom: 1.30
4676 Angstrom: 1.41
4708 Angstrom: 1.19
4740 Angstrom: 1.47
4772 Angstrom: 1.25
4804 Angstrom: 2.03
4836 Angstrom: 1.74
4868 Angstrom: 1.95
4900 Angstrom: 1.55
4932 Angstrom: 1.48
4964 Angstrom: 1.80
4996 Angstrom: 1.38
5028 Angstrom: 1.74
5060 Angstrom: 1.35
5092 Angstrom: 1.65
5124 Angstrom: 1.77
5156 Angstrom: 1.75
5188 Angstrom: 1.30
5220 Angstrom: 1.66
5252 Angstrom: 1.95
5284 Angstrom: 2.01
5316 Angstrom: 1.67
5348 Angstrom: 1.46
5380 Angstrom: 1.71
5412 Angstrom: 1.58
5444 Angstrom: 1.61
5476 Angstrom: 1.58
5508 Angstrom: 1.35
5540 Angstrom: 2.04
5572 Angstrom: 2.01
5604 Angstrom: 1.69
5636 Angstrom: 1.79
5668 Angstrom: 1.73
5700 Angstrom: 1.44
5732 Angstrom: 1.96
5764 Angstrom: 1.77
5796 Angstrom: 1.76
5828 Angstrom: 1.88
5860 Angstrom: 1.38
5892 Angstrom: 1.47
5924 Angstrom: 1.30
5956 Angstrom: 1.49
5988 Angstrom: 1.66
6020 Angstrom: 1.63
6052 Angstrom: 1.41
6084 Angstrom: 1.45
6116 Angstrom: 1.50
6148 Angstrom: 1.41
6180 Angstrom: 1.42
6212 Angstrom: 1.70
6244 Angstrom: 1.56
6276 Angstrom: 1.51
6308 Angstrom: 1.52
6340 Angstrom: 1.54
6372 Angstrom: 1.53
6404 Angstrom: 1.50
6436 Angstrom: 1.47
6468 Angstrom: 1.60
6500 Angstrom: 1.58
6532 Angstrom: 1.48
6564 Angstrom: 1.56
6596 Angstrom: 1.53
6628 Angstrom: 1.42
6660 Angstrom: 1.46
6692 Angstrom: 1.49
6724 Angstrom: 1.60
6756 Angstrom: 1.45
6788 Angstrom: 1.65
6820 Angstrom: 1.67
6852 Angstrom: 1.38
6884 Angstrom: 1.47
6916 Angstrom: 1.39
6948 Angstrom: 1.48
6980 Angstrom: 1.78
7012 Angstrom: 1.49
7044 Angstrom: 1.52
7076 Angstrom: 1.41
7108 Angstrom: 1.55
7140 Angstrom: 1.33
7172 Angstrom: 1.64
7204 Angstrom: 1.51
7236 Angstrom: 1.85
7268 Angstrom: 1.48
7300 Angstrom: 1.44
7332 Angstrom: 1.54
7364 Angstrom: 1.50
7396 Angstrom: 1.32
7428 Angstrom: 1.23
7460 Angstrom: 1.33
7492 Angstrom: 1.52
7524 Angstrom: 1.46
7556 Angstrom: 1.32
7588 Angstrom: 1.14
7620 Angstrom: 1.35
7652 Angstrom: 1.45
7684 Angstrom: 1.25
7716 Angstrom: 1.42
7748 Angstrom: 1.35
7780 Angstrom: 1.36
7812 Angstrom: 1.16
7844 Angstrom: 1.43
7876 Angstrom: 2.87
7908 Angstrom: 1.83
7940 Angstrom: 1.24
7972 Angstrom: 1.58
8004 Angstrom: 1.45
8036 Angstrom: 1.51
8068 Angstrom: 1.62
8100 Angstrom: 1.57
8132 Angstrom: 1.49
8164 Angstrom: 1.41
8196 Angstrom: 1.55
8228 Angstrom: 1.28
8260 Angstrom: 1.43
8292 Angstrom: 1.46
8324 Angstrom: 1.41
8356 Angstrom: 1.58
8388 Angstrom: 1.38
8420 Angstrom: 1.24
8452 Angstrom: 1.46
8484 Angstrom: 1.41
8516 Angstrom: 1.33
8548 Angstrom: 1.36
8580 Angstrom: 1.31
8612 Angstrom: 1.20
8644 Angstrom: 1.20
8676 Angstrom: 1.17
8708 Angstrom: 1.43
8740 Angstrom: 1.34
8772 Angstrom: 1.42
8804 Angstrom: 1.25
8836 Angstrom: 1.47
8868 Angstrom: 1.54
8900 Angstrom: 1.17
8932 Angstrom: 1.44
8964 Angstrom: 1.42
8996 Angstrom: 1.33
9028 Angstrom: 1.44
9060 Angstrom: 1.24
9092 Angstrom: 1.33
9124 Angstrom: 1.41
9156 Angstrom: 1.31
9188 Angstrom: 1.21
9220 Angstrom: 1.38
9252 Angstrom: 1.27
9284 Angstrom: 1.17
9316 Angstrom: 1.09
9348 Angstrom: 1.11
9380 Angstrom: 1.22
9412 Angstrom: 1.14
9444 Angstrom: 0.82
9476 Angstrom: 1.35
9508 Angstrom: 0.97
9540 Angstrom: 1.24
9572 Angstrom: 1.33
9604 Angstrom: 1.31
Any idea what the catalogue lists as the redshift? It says 0.20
